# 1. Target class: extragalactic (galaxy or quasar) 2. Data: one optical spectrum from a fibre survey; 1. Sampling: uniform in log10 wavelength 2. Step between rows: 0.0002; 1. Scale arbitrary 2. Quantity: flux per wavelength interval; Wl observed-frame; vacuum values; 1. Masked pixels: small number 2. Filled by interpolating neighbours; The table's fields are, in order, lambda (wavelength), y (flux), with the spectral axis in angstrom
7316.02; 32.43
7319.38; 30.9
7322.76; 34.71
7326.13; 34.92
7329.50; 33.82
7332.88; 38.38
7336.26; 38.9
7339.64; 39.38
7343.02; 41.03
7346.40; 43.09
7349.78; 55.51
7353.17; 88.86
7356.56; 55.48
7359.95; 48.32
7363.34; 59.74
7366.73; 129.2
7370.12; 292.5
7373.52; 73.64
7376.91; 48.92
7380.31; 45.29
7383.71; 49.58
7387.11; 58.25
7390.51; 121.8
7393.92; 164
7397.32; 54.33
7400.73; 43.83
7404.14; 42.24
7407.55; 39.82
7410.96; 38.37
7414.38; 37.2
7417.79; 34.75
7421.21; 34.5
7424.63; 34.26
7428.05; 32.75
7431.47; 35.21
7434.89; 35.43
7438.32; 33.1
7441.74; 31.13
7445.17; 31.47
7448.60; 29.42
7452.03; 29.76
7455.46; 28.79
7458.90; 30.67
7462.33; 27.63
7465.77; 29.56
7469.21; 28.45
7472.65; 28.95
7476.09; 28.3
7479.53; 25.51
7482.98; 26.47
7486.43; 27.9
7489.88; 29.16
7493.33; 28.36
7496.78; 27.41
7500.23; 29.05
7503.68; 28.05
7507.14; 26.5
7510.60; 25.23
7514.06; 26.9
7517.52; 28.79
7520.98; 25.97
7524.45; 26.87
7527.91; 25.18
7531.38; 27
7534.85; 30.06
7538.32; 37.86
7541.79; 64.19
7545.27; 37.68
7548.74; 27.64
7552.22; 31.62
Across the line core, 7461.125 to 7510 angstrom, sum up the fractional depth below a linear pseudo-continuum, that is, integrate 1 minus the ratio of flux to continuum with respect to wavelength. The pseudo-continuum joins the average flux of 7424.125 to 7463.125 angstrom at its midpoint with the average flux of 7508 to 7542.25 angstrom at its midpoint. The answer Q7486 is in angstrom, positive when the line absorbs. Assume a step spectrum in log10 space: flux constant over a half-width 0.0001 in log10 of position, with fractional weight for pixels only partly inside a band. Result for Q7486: 5.0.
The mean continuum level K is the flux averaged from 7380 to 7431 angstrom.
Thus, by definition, 55.1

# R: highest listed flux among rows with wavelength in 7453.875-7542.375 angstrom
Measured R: 64.19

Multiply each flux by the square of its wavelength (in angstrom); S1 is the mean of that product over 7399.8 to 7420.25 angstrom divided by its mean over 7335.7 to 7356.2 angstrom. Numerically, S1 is 0.8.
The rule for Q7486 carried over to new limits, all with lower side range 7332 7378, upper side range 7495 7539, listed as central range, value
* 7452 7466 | 4.9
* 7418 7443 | 9.2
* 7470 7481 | 3.4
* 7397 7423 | 8.7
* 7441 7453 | 4.5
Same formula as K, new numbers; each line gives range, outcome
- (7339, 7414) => 74.1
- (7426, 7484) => 30.2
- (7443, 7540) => 28.4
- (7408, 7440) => 35.2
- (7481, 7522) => 27.5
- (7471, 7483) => 27.4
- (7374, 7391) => 61.4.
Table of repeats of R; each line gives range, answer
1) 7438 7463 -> 33.1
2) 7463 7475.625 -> 29.56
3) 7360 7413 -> 292.5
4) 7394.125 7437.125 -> 54.33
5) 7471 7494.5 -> 29.16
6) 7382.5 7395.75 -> 164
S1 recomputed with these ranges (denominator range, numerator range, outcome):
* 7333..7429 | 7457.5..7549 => 0.47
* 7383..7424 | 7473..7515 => 0.47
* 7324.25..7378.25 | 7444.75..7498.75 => 0.42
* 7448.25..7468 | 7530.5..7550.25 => 1.33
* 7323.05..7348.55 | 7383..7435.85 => 1.42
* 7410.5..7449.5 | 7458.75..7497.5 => 0.84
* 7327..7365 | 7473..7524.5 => 0.58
